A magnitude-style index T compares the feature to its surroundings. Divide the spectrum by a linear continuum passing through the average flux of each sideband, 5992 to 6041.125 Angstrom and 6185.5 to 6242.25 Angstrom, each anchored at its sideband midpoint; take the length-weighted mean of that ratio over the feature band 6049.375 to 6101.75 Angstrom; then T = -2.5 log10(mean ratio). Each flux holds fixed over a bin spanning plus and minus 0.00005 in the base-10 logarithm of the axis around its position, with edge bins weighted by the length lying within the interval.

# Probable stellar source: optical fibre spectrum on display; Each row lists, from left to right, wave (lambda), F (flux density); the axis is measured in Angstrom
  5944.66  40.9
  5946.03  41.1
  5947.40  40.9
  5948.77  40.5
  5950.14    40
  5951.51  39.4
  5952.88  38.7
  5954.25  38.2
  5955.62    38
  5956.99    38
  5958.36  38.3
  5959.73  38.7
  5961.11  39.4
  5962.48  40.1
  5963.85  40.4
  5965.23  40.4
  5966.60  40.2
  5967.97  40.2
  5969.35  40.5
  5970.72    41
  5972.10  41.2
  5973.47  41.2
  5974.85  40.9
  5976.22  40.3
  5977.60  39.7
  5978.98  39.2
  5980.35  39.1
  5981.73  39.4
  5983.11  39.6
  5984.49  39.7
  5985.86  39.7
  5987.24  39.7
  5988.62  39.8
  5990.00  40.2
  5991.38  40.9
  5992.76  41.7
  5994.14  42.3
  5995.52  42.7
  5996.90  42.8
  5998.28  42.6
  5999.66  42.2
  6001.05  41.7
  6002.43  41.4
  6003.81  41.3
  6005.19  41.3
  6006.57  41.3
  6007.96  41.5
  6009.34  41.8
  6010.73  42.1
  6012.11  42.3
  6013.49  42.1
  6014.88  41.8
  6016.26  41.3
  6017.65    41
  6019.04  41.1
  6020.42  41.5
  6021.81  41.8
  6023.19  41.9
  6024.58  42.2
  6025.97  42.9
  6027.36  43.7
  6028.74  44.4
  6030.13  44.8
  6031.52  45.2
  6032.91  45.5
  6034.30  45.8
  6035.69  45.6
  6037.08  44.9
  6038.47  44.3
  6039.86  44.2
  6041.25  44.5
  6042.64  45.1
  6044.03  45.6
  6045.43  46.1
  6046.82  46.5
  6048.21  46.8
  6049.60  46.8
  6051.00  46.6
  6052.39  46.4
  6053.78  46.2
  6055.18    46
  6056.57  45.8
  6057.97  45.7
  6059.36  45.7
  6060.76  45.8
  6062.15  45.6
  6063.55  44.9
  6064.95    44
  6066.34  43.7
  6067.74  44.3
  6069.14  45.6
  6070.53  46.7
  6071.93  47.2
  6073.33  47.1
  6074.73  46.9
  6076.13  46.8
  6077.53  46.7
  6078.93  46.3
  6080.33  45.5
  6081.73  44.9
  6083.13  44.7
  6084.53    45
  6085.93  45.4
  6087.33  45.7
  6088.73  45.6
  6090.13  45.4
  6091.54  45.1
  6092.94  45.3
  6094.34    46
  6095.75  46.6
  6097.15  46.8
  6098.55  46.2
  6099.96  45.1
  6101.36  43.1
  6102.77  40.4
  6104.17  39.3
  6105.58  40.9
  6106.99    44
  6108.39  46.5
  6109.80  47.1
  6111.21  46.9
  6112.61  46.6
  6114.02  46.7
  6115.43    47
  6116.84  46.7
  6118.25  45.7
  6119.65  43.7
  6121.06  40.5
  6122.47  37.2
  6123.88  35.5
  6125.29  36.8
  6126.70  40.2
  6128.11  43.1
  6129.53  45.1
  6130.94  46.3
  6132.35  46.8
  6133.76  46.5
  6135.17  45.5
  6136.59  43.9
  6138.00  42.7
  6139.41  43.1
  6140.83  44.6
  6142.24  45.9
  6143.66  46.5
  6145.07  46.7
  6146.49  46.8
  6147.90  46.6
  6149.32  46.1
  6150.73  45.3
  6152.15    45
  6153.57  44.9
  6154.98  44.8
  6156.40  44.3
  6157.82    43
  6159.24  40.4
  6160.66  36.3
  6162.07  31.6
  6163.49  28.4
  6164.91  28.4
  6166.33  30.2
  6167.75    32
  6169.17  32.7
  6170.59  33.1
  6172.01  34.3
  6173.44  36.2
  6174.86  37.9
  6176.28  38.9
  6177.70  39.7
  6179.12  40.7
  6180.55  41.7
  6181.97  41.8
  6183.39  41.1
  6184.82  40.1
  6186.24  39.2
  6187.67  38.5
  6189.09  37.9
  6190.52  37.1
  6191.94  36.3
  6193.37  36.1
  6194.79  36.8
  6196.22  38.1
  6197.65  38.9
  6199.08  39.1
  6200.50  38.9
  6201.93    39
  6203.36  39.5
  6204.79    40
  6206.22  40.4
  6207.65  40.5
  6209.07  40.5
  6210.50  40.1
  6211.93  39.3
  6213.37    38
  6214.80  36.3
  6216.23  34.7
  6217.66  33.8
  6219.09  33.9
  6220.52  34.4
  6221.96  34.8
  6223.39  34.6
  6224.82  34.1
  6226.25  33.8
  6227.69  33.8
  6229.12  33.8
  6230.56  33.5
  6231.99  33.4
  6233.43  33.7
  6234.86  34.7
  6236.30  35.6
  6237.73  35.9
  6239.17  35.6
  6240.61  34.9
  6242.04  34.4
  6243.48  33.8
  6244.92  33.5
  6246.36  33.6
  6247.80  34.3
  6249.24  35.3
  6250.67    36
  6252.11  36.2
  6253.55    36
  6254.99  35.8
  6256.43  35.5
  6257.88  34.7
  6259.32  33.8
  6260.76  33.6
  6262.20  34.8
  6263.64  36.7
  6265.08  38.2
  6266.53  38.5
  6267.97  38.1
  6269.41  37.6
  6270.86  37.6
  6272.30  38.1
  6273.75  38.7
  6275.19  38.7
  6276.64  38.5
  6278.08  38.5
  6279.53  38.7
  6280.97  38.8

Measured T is -0.12 mag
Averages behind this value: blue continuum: 42.7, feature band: 45.7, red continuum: 36.6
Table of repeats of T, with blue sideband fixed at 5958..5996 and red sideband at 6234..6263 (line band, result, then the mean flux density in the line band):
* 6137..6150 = -0.22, 45.4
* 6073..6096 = -0.20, 45.8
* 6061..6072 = -0.17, 45.2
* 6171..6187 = -0.08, 39.1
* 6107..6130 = -0.16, 43.5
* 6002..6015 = -0.06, 41.7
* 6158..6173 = 0.11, 33.2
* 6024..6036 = -0.14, 44.4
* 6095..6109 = -0.16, 43.9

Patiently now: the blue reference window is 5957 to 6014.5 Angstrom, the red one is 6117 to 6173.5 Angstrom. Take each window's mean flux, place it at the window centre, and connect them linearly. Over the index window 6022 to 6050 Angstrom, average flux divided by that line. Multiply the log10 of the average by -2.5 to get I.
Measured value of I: -0.10 mag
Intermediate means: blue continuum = 40.7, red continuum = 41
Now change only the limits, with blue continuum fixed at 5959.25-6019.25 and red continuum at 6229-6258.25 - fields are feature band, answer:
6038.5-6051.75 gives -0.158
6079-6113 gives -0.173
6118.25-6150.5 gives -0.170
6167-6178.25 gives 0.029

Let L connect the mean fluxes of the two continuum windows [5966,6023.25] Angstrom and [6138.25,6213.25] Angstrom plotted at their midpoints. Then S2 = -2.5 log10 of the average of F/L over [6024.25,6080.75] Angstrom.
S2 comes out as -0.12 mag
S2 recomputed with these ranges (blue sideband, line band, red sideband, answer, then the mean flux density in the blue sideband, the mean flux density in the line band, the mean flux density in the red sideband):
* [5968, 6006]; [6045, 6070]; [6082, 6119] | -0.054 mag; 40.8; 45.7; 45.2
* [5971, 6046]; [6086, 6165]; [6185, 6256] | -0.121 mag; 42.2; 43.5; 36.3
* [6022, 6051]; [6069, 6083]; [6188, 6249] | -0.082 mag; 44.8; 46.3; 36.2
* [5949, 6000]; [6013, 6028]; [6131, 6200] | -0.046 mag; 40.2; 41.9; 40.1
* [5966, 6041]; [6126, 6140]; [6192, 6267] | -0.153 mag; 41.8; 44.3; 36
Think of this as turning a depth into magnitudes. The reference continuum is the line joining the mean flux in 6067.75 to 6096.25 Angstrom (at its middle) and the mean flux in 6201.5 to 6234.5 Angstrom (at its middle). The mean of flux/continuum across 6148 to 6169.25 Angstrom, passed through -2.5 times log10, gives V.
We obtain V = 0.05 mag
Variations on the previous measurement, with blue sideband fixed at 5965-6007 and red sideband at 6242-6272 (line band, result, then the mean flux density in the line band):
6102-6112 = -0.14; 43.6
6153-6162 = -0.11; 41.5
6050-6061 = -0.17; 46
